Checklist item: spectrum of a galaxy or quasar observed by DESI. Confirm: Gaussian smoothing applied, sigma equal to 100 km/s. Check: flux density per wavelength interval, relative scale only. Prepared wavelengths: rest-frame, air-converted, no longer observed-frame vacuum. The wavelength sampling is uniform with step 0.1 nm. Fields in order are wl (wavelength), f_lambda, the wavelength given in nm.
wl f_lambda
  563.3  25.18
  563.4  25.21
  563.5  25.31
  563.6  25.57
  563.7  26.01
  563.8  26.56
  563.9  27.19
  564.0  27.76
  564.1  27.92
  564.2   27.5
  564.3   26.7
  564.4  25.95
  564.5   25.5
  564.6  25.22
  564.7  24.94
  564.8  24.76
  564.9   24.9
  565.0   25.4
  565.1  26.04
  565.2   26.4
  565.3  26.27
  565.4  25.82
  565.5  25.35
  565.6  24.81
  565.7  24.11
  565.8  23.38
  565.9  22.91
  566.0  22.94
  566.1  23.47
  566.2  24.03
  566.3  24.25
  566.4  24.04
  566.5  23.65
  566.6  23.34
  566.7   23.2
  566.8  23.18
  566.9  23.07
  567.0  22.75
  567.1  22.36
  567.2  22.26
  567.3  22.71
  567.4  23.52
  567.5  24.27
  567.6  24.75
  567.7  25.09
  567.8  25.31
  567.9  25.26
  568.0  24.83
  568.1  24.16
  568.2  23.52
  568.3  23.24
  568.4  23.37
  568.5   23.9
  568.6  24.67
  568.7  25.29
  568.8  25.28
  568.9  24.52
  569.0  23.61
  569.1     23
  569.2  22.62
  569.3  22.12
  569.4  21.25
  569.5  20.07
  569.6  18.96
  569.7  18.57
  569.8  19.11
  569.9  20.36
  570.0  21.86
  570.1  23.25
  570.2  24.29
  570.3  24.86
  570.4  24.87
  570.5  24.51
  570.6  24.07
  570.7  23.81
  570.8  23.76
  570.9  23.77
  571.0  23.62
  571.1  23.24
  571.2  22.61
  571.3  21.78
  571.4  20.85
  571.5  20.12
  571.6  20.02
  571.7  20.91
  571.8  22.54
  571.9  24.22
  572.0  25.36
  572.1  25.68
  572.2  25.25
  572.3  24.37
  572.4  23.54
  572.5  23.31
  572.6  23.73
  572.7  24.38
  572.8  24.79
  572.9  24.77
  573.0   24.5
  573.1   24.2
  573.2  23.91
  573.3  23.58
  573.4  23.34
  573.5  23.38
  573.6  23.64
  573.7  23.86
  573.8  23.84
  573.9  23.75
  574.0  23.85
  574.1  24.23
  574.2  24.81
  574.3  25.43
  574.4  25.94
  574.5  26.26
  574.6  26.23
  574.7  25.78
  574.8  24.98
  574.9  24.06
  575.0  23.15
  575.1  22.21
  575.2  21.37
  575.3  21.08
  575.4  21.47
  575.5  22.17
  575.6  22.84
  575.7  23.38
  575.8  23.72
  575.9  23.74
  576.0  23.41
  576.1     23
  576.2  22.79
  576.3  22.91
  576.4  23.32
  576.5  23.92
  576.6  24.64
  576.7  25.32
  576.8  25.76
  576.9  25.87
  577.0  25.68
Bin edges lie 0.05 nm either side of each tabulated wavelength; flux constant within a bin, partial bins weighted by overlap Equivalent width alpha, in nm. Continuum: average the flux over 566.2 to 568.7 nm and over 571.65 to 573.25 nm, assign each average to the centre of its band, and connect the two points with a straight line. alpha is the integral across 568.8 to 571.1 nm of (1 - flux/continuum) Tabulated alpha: 0.12 nm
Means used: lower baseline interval 23.8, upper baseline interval 24.1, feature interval 22.7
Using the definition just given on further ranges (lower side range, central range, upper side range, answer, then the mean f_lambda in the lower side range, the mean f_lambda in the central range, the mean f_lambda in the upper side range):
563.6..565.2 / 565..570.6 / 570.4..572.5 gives 0.27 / 26.1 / 23.6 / 23.2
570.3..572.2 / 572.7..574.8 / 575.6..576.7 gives -0.10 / 23.2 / 24.5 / 23.5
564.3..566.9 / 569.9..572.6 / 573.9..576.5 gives 0.09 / 24.6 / 23.3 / 23.7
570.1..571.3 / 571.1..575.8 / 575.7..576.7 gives 0.02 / 23.8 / 23.6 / 23.6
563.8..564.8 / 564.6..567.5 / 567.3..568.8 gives 0.16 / 26.4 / 24.1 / 24.3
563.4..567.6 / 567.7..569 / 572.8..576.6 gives 0.00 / 24.8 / 24.4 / 23.8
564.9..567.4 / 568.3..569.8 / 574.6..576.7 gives 0.08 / 24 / 22.6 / 23.3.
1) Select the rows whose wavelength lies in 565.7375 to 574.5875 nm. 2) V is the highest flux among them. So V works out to 26.26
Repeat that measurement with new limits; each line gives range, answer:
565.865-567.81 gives 25.31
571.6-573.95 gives 25.68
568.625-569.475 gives 25.29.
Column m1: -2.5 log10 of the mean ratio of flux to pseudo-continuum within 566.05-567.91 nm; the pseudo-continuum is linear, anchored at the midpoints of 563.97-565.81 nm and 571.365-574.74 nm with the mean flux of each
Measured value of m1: 0.07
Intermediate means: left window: 25.8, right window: 24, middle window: 23.7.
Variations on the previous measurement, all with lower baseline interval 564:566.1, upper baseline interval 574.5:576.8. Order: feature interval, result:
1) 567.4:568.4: 0.02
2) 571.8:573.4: -0.01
